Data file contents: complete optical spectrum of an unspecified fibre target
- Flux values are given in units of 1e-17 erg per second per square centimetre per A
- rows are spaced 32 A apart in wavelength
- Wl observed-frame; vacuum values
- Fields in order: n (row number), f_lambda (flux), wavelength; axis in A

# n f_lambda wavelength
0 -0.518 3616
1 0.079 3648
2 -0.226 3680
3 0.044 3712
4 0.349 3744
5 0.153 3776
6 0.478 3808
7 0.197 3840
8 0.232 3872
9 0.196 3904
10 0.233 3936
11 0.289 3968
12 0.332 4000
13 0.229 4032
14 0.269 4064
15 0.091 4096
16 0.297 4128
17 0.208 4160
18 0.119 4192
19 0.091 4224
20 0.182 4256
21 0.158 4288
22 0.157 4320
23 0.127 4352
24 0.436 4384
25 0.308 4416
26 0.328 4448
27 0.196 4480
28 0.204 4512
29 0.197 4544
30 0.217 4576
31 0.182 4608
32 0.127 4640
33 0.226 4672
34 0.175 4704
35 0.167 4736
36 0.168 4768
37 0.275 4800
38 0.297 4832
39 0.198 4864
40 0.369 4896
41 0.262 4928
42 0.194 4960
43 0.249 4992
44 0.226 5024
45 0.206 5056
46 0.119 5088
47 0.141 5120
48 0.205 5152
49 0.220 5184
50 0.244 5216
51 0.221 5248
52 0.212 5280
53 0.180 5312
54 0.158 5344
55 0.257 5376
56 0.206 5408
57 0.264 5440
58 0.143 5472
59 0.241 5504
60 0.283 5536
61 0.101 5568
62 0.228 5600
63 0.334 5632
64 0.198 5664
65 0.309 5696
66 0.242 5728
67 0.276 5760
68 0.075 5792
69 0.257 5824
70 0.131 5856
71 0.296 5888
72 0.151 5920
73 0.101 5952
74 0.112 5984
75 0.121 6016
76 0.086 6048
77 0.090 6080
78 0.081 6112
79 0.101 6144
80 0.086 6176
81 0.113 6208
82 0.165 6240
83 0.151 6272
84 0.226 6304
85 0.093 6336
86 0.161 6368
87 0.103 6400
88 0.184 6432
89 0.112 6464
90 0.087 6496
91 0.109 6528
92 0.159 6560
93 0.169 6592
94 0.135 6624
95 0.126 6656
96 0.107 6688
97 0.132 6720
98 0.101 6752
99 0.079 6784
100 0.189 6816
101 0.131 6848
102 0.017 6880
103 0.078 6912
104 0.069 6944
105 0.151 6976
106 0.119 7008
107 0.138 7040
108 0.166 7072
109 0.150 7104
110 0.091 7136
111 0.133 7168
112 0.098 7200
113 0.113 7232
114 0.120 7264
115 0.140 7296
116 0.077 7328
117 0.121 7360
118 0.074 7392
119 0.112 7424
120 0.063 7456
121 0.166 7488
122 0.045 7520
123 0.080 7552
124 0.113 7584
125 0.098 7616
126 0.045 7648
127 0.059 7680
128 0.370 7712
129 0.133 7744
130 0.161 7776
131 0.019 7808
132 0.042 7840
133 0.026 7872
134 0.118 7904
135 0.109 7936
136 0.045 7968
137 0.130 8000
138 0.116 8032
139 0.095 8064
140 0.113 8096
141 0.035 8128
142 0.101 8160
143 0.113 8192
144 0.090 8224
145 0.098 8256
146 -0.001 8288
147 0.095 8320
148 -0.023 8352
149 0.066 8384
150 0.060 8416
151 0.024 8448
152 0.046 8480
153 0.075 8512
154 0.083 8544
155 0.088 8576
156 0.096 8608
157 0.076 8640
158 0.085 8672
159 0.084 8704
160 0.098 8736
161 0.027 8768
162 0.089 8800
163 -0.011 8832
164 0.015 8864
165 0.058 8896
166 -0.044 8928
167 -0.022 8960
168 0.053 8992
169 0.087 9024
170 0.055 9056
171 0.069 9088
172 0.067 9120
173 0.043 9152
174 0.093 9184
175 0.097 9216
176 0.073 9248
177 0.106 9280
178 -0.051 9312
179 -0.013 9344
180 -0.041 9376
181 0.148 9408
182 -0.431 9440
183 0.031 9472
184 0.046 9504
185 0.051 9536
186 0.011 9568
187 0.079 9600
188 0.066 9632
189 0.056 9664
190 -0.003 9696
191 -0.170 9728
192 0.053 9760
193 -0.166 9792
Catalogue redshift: 0.17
